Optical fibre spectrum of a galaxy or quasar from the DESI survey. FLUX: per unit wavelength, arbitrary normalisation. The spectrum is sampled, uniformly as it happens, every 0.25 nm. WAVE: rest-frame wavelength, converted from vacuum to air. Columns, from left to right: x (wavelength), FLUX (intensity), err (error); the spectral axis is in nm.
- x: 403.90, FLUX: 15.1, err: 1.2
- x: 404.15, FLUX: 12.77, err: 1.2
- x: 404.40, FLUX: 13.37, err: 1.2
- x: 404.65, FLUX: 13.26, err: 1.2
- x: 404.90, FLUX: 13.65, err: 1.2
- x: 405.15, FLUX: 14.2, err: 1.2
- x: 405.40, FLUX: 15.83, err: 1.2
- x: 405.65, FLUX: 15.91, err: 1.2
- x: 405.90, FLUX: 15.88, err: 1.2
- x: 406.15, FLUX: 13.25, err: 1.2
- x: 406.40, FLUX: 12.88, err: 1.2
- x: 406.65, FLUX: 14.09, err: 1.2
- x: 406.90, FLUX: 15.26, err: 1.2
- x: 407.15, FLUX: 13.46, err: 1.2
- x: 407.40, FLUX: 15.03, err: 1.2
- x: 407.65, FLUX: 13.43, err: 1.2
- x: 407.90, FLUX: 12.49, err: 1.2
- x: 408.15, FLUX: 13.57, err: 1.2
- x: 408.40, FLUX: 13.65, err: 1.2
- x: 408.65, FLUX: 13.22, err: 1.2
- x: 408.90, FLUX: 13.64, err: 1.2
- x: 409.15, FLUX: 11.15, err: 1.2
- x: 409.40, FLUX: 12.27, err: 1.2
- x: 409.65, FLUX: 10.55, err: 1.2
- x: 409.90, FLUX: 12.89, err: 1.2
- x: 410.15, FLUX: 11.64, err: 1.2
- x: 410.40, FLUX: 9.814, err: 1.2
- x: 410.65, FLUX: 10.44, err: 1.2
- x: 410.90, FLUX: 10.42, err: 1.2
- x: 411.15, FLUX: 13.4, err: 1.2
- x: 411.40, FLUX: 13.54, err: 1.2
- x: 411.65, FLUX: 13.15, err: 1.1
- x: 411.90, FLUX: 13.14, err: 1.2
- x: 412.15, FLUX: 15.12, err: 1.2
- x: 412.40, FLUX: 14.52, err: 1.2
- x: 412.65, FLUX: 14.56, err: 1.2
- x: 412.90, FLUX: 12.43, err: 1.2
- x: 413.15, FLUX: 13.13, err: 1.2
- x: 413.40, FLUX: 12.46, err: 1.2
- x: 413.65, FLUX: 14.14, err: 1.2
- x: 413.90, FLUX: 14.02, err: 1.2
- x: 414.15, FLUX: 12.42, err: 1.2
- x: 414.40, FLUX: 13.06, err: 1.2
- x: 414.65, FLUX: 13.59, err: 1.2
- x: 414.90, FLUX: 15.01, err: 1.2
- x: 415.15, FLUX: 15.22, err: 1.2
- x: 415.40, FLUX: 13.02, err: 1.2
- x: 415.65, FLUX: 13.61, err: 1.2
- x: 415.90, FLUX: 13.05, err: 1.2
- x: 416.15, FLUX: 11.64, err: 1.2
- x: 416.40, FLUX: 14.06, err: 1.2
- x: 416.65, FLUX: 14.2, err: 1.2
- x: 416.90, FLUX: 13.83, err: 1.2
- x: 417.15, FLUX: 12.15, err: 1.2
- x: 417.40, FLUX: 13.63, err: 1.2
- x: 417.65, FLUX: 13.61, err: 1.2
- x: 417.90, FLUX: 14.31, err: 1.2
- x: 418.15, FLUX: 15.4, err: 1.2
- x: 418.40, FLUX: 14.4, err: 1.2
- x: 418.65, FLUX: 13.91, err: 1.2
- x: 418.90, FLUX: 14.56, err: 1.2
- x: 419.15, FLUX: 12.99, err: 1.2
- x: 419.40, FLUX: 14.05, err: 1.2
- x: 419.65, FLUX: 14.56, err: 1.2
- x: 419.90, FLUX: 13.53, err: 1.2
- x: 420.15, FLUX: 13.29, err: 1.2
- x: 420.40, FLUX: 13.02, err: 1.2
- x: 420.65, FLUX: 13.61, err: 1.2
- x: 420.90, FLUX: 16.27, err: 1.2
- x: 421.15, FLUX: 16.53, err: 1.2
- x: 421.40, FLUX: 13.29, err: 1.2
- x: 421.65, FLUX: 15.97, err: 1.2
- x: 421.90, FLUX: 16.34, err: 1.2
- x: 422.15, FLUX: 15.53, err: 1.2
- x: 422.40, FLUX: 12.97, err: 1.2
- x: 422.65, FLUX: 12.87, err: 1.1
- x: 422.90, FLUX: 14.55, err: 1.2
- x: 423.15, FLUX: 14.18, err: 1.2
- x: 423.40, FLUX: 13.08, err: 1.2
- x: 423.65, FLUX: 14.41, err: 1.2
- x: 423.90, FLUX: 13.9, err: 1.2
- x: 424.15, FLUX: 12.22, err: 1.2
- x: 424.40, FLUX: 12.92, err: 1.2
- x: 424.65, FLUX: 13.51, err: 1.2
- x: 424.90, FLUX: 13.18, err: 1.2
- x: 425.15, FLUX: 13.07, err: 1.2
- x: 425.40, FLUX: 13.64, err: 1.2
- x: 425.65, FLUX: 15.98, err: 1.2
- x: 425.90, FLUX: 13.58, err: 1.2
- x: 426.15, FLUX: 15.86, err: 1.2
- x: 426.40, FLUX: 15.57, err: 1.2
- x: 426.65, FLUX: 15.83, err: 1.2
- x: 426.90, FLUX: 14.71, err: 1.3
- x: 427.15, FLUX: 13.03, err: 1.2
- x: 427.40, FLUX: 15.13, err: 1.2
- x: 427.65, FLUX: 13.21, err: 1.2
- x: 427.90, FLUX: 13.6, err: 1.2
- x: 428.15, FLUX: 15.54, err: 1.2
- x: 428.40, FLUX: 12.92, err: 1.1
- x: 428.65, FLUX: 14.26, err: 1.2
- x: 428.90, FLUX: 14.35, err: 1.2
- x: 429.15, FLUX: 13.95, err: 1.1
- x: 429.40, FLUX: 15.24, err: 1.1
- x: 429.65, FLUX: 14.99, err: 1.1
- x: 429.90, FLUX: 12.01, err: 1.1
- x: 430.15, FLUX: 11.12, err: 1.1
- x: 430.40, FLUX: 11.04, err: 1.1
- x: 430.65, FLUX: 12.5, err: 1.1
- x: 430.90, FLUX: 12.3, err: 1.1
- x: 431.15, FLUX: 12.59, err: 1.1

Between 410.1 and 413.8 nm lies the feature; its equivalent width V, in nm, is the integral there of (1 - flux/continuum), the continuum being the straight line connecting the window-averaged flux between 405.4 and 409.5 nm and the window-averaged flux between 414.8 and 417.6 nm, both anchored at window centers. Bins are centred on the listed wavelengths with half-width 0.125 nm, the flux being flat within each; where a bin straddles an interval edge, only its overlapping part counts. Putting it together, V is 0.23 nm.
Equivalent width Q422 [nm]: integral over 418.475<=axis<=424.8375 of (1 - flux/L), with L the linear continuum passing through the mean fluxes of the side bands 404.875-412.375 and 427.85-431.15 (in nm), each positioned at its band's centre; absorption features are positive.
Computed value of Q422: -0.37 nm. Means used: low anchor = 13.2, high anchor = 13.3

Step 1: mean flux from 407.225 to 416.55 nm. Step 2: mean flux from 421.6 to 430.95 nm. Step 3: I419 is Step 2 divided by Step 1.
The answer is 1.1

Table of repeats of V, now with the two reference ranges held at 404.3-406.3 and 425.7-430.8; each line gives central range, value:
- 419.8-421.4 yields -0.023 nm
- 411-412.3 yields 0.060 nm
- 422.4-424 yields 0.032 nm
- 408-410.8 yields 0.443 nm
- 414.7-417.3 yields 0.113 nm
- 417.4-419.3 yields 0.002 nm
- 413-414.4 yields 0.102 nm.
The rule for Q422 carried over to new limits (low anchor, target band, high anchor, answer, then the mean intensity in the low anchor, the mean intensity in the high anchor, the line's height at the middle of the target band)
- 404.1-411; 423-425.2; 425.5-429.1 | 0.137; 13.2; 14.5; 14.3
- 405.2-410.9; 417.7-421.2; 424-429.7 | -0.123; 13.1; 14.2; 13.8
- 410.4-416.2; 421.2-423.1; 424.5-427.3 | -0.076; 13.2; 14.4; 14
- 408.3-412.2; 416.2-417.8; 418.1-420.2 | 0.016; 12.3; 14.1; 13.6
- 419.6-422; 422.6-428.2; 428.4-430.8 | -0.069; 14.6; 13.2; 13.9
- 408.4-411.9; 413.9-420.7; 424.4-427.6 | -0.306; 12.1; 14.3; 13.1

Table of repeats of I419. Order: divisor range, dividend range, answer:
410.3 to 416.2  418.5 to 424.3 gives 1.08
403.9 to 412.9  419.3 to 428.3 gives 1.07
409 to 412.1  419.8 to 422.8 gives 1.21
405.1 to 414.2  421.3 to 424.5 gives 1.06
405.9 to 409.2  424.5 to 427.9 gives 1.05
